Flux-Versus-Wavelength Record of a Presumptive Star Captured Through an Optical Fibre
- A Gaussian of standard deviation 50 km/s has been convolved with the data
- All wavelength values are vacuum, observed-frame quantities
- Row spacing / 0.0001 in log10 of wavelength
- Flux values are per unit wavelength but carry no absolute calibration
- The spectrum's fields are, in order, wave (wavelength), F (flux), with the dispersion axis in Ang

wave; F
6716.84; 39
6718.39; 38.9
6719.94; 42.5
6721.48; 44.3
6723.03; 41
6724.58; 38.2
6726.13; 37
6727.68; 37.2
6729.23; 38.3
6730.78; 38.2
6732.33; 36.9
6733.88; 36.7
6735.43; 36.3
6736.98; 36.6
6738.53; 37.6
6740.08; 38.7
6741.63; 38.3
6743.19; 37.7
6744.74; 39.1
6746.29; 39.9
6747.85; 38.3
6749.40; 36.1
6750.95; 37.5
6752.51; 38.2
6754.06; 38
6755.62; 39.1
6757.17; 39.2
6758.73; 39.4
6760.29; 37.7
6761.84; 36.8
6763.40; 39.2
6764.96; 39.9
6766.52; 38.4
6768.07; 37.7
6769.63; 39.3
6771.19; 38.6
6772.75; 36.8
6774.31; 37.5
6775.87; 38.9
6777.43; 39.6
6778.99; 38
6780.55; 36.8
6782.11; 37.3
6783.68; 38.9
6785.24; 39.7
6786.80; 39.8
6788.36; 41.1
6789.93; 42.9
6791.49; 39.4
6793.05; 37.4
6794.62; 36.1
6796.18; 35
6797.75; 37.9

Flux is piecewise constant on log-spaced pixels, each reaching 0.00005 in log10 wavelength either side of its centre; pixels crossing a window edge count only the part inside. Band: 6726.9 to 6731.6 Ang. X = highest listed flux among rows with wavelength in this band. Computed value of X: 38.3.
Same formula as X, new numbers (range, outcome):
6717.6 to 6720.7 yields 42.5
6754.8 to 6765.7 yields 39.9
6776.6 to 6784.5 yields 39.6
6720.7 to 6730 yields 44.3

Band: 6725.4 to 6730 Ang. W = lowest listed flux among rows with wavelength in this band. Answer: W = 37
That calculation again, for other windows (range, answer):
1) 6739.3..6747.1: 37.7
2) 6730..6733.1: 36.9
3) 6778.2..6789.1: 36.8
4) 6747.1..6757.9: 36.1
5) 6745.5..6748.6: 38.3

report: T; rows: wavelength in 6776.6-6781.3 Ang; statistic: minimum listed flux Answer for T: 36.8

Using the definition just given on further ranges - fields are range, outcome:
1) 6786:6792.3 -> 39.4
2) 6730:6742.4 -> 36.3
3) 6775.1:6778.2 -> 38.9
